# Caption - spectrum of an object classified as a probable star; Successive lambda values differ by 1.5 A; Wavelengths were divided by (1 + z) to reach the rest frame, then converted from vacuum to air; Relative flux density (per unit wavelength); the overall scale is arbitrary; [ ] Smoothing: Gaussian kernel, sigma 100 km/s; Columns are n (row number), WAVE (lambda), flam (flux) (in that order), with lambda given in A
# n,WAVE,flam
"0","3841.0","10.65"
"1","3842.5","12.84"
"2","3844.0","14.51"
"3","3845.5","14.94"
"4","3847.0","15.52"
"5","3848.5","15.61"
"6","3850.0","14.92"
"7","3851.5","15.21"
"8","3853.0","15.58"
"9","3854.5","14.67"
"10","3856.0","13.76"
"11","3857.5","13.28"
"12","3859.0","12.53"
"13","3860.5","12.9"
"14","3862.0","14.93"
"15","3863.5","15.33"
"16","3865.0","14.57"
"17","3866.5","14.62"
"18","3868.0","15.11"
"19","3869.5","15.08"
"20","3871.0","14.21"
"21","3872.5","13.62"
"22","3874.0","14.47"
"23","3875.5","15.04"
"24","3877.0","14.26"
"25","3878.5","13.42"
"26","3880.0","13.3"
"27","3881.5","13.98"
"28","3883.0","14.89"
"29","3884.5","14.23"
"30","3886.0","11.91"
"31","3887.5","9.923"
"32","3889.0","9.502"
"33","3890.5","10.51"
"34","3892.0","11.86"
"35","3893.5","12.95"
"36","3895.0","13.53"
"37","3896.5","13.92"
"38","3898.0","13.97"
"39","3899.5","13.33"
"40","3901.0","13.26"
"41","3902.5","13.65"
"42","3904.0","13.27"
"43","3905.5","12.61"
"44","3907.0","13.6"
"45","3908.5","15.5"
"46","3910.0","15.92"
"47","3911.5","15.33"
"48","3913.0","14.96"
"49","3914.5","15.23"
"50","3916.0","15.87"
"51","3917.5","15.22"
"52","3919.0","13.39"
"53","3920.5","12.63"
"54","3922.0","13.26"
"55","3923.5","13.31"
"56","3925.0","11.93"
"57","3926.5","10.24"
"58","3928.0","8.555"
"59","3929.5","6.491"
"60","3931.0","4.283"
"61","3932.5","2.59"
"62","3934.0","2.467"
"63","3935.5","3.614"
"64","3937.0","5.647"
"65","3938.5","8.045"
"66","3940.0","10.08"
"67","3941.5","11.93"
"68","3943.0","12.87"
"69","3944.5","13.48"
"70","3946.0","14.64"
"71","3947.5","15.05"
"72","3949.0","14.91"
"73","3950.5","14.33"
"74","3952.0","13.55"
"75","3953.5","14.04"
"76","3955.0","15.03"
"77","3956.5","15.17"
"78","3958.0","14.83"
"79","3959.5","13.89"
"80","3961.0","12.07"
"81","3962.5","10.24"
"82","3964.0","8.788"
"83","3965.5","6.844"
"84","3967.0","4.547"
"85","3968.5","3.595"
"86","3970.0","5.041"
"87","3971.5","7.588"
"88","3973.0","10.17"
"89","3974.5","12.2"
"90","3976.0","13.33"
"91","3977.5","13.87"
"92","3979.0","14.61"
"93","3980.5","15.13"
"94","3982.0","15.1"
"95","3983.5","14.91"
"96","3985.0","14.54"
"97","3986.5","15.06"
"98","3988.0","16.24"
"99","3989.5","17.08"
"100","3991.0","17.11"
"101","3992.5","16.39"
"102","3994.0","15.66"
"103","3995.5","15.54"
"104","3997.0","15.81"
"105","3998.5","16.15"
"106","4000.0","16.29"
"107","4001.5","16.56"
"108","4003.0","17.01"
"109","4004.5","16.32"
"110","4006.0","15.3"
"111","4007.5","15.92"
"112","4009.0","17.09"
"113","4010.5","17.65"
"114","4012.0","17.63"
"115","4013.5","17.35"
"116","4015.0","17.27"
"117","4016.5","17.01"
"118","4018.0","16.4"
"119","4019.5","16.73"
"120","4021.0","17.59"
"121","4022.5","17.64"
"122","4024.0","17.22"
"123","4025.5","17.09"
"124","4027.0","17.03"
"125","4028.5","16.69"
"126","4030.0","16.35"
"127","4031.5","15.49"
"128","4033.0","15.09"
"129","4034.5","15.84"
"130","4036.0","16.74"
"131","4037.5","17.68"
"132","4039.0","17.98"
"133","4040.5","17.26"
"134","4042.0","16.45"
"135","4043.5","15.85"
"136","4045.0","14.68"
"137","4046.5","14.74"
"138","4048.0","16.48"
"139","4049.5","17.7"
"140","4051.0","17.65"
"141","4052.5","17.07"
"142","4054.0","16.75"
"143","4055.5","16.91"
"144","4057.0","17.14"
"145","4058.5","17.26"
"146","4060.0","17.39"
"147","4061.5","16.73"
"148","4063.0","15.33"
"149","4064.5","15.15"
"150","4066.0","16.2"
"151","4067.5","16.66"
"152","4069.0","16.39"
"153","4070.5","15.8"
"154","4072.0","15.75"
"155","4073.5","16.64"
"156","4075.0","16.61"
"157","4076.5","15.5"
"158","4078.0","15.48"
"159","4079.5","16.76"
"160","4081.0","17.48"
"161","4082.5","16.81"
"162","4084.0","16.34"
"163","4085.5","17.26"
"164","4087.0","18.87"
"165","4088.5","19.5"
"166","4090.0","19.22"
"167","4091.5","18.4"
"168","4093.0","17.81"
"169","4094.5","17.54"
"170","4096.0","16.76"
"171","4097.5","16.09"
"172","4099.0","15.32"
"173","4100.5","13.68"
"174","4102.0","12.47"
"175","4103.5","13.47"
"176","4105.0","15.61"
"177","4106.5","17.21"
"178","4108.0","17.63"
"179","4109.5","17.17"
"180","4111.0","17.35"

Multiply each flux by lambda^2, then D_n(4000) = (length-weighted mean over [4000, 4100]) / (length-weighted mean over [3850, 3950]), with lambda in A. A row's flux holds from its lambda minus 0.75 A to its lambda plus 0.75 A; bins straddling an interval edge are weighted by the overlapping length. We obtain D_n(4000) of 1.4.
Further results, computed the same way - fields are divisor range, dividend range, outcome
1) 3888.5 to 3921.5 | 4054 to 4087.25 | 1.31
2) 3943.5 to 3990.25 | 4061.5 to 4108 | 1.38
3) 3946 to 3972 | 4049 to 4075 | 1.55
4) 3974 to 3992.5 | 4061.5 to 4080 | 1.11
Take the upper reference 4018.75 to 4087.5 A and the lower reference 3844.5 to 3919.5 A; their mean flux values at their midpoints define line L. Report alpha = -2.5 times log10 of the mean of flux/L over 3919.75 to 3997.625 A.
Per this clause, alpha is 0.29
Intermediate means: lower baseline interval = 14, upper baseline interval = 16.6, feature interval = 11.7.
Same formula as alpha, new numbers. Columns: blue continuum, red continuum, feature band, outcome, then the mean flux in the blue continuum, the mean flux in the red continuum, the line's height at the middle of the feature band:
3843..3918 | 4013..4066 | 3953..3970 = 0.41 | 14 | 16.7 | 15.4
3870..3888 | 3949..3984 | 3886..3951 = 0.09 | 13.7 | 11.7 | 12.8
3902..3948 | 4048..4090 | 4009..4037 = -0.12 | 11.4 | 16.8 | 15.1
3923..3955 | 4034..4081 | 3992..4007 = -0.20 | 10.2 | 16.5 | 13.4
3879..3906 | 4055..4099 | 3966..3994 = 0.17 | 12.8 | 16.9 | 14.7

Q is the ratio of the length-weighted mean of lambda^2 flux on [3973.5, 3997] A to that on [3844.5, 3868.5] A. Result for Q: 1.10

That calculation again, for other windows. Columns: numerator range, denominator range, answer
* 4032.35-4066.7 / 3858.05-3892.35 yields 1.34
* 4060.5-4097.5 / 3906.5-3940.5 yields 1.69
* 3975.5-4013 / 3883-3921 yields 1.23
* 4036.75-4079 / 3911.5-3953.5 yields 1.57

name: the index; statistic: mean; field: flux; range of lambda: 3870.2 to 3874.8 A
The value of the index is 14.1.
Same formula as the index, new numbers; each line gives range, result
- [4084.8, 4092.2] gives 18.7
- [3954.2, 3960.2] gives 14.7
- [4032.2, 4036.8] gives 15.9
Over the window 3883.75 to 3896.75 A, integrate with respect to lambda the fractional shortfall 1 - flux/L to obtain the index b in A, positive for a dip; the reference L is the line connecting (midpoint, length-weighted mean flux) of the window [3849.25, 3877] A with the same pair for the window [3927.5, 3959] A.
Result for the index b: 1.1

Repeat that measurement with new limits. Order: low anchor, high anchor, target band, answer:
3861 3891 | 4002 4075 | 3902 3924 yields 0.1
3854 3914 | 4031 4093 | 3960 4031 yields 5.2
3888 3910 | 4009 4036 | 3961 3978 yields 7.2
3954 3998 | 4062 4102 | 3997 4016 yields -3.8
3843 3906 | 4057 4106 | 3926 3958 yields 9.3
